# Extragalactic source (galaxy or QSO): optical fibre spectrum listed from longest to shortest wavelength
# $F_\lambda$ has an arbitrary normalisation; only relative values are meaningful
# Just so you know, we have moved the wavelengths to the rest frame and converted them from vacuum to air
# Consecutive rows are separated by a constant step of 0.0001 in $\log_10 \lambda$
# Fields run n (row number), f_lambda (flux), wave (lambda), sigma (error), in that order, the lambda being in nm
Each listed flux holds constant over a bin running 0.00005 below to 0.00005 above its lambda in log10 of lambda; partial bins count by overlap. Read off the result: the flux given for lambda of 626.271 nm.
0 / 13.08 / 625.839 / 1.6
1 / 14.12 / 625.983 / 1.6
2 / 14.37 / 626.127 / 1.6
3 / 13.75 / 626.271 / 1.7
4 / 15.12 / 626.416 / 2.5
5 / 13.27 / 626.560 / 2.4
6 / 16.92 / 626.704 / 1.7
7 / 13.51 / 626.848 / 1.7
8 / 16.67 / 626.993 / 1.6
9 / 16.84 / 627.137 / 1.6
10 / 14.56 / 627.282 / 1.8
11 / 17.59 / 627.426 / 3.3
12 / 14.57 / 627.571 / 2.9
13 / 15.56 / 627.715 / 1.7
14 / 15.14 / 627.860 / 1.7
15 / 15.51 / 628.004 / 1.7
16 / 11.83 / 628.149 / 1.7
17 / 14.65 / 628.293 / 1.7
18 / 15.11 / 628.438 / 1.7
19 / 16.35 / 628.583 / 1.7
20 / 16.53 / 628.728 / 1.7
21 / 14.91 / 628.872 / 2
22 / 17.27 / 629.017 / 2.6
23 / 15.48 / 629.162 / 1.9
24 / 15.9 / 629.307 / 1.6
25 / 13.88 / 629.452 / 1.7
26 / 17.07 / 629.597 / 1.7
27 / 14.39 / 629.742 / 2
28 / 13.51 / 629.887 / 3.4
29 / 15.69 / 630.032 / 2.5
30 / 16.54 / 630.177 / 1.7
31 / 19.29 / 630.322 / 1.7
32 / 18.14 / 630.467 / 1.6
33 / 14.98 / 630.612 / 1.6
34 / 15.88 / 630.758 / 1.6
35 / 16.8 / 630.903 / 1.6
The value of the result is 13.75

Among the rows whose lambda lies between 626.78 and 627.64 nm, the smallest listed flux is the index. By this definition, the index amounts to 13.51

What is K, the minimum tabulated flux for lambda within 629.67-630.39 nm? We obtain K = 13.51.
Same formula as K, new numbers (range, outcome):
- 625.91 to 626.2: 14.12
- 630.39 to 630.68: 14.98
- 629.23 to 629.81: 13.88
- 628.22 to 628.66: 14.65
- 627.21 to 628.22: 11.83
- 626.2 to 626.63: 13.27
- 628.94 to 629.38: 15.48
